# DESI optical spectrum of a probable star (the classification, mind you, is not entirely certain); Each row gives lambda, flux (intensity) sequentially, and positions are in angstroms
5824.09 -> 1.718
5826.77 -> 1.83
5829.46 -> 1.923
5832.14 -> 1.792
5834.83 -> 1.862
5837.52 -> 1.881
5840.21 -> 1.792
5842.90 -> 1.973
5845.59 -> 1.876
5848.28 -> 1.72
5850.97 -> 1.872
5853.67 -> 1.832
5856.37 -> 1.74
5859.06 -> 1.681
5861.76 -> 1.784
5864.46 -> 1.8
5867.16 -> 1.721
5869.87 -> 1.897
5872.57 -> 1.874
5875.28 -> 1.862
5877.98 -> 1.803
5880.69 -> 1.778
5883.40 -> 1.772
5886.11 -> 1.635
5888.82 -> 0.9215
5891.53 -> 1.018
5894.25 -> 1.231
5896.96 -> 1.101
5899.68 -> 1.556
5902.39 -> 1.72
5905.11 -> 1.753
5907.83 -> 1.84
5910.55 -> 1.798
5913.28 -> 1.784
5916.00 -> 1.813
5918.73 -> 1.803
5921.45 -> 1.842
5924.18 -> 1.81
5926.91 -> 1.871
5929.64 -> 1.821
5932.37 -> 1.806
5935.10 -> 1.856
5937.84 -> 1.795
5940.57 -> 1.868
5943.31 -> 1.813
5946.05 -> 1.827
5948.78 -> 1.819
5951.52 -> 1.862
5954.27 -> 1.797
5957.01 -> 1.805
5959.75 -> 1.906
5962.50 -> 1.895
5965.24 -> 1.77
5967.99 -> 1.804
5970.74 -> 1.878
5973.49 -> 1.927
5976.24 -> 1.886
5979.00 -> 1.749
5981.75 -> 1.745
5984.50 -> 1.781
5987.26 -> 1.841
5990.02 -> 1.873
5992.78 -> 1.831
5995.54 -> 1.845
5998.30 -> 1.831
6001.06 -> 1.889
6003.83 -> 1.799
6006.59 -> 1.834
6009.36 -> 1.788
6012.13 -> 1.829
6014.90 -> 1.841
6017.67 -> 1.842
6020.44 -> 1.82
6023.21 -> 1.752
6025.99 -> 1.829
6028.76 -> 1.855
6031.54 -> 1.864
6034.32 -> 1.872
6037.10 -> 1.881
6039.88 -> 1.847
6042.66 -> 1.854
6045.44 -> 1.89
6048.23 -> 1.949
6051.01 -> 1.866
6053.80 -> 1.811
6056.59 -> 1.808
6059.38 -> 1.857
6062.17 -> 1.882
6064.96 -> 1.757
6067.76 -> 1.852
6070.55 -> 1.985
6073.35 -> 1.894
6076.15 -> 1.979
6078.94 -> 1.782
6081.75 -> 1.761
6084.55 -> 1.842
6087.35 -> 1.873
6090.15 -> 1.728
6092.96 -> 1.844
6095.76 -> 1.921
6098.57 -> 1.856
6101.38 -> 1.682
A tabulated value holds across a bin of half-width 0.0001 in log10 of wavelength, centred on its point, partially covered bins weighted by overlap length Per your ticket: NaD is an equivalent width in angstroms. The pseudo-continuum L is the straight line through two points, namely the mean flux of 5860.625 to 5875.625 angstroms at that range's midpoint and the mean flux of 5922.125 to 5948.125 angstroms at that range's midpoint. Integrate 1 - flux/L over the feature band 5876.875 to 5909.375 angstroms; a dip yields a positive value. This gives 5.6 angstroms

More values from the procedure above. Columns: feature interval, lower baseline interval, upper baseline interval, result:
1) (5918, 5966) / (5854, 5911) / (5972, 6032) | -2.8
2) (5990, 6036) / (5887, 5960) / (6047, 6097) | -1.1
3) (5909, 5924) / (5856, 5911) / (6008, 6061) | -1.2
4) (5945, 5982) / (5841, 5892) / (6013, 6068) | -0.9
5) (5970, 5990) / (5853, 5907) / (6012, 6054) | -0.7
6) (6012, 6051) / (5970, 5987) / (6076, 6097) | -0.5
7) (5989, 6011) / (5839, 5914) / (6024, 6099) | -0.5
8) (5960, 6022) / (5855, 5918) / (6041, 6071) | -1.9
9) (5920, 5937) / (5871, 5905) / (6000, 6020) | -2.1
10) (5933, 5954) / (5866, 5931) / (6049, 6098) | -1.4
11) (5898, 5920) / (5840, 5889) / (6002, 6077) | 0.5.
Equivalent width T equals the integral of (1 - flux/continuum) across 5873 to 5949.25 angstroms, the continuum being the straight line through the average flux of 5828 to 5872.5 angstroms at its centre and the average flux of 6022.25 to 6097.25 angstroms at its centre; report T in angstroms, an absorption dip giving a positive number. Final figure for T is 5.87 angstroms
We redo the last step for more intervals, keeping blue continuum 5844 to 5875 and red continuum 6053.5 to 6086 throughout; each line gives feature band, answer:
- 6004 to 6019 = 0.11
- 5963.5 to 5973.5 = -0.04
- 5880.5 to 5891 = 2.03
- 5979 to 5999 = 0.19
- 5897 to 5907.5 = 1.12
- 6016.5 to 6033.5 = 0.12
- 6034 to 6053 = -0.33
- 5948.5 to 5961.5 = -0.11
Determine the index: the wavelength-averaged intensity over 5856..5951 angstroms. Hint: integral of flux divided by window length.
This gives 1.71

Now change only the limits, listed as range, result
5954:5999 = 1.83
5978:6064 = 1.84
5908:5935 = 1.82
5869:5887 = 1.8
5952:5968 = 1.83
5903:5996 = 1.83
